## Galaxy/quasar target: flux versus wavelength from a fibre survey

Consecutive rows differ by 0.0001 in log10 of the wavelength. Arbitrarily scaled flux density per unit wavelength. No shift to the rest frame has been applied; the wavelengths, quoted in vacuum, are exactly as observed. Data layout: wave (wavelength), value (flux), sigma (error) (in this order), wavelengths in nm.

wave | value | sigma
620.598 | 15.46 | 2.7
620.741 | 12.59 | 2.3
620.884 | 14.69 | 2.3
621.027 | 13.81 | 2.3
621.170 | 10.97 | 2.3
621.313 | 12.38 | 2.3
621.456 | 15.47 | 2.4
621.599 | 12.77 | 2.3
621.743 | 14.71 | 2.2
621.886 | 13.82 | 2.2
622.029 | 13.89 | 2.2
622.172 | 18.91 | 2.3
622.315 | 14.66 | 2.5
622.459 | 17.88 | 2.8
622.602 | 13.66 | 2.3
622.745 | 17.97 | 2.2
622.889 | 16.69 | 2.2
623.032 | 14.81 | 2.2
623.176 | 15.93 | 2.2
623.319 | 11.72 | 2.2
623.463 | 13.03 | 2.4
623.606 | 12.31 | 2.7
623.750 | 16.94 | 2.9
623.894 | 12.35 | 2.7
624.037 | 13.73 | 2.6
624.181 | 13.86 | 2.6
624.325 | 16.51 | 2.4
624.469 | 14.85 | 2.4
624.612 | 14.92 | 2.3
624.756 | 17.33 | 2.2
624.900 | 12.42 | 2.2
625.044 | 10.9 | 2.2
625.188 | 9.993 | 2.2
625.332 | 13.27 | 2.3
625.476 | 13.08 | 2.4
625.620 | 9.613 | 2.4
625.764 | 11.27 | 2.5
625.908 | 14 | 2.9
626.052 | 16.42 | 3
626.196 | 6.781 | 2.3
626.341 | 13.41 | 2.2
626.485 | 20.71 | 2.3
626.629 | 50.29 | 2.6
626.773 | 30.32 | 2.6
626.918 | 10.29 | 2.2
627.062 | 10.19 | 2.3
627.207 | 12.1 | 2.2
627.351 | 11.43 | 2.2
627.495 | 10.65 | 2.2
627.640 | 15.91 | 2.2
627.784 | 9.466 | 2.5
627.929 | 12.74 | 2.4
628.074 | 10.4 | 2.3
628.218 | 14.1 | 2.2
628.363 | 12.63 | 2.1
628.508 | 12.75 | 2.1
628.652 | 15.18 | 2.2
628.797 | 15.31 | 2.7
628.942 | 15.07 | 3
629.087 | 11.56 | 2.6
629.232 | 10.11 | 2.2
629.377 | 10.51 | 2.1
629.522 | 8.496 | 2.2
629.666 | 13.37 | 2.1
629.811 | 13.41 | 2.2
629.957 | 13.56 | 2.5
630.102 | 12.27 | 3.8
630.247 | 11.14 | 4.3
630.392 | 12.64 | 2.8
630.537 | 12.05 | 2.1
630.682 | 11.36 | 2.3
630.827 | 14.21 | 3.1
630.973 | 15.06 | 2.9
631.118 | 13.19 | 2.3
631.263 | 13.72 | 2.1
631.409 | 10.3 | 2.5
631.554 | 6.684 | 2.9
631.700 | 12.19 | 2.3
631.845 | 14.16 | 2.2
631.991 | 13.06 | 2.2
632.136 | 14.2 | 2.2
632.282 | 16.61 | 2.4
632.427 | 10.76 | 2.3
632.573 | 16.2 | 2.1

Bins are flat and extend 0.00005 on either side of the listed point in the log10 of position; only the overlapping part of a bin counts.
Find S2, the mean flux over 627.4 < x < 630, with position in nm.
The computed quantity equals 12.5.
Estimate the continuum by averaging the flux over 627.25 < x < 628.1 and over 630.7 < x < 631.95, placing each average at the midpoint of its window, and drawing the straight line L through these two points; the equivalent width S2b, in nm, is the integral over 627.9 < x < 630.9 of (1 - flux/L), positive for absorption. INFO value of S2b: -0.10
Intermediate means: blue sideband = 11.9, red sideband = 12.4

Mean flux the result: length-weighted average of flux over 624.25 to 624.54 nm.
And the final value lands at 15.6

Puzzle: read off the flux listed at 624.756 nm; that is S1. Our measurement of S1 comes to 17.33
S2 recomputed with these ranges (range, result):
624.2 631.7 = 13.7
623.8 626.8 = 15.8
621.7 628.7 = 14.7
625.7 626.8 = 20.1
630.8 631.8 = 12.2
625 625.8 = 11.4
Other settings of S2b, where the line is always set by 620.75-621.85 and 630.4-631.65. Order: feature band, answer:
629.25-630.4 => 0.04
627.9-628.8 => -0.05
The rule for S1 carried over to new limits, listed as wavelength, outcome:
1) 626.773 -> 30.32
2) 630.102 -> 12.27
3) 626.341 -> 13.41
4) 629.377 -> 10.51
